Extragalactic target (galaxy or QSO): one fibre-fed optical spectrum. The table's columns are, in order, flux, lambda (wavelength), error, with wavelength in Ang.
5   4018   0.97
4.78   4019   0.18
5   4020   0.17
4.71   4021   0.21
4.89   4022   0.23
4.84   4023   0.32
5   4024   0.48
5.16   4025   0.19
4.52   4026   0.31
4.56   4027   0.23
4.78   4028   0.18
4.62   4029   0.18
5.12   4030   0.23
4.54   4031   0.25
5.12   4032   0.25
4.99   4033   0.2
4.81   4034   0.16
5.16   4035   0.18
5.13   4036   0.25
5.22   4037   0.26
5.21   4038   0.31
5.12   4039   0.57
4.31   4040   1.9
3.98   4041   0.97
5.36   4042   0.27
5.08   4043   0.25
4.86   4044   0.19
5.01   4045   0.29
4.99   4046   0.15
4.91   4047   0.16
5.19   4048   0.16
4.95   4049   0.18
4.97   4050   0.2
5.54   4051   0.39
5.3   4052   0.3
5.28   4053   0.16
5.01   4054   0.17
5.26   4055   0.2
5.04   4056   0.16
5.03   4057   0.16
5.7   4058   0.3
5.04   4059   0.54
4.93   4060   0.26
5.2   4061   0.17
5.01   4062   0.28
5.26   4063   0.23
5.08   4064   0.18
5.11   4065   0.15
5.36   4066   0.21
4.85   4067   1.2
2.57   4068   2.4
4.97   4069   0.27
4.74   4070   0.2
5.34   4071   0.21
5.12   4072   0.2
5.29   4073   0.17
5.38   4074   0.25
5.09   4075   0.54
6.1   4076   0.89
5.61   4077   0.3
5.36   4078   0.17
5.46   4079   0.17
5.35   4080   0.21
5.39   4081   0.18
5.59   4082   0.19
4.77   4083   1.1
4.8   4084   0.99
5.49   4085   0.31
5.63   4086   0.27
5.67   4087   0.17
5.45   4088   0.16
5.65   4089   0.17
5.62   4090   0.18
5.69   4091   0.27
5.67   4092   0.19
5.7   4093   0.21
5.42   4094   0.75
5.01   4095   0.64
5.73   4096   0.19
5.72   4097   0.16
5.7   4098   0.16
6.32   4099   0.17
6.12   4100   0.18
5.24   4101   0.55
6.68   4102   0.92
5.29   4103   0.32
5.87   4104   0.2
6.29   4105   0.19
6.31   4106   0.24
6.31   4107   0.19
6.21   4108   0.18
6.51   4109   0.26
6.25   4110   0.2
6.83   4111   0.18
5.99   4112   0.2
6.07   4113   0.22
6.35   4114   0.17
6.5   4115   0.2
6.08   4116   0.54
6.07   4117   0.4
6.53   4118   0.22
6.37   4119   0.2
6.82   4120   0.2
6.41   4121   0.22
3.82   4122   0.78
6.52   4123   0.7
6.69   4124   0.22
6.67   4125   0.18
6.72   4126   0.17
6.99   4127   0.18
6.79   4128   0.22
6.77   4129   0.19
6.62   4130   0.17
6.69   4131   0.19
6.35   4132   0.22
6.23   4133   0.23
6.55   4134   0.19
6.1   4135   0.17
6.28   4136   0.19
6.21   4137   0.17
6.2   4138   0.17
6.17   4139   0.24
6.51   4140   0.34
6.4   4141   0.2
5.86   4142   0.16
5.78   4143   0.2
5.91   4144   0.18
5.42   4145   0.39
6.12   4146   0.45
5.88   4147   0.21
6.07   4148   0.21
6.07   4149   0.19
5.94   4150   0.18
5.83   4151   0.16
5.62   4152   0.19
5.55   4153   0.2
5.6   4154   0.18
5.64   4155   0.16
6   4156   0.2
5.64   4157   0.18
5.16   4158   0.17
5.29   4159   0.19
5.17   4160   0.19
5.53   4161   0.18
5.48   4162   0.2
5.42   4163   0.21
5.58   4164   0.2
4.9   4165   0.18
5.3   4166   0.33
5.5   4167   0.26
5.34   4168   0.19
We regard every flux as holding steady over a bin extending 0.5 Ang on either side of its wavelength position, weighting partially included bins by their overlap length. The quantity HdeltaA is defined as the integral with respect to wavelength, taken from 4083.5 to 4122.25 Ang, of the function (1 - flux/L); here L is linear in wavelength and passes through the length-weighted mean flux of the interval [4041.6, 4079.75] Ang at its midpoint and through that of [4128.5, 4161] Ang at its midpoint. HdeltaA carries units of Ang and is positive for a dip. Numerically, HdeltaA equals -2.5 Ang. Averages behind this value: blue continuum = 5.12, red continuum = 5.98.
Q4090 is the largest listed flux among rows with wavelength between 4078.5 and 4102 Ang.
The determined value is 6.68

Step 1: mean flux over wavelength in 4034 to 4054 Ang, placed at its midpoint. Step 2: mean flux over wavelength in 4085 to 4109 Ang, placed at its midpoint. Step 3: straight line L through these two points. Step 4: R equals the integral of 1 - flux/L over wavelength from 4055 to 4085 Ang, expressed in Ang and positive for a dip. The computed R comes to 1.5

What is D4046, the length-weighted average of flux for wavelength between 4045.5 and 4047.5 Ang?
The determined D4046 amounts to 4.95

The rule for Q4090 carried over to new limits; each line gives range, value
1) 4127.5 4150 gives 6.79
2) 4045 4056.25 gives 5.54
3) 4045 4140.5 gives 6.99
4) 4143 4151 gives 6.12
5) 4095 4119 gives 6.83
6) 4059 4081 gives 6.1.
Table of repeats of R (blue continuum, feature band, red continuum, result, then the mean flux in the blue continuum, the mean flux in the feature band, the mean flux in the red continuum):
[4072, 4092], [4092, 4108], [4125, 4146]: -0.3 Ang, 5.44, 5.85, 6.33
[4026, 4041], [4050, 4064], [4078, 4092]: -0.2 Ang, 4.86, 5.19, 5.43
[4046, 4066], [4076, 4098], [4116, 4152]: 0.4 Ang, 5.15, 5.49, 6.23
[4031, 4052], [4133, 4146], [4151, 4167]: -1.8 Ang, 4.99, 6.12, 5.47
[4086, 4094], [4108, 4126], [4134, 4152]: -1.3 Ang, 5.62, 6.27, 6.05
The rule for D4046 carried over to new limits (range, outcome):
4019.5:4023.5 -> 4.86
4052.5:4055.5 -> 5.18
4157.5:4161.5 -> 5.29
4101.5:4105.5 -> 6.03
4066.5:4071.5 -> 4.49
